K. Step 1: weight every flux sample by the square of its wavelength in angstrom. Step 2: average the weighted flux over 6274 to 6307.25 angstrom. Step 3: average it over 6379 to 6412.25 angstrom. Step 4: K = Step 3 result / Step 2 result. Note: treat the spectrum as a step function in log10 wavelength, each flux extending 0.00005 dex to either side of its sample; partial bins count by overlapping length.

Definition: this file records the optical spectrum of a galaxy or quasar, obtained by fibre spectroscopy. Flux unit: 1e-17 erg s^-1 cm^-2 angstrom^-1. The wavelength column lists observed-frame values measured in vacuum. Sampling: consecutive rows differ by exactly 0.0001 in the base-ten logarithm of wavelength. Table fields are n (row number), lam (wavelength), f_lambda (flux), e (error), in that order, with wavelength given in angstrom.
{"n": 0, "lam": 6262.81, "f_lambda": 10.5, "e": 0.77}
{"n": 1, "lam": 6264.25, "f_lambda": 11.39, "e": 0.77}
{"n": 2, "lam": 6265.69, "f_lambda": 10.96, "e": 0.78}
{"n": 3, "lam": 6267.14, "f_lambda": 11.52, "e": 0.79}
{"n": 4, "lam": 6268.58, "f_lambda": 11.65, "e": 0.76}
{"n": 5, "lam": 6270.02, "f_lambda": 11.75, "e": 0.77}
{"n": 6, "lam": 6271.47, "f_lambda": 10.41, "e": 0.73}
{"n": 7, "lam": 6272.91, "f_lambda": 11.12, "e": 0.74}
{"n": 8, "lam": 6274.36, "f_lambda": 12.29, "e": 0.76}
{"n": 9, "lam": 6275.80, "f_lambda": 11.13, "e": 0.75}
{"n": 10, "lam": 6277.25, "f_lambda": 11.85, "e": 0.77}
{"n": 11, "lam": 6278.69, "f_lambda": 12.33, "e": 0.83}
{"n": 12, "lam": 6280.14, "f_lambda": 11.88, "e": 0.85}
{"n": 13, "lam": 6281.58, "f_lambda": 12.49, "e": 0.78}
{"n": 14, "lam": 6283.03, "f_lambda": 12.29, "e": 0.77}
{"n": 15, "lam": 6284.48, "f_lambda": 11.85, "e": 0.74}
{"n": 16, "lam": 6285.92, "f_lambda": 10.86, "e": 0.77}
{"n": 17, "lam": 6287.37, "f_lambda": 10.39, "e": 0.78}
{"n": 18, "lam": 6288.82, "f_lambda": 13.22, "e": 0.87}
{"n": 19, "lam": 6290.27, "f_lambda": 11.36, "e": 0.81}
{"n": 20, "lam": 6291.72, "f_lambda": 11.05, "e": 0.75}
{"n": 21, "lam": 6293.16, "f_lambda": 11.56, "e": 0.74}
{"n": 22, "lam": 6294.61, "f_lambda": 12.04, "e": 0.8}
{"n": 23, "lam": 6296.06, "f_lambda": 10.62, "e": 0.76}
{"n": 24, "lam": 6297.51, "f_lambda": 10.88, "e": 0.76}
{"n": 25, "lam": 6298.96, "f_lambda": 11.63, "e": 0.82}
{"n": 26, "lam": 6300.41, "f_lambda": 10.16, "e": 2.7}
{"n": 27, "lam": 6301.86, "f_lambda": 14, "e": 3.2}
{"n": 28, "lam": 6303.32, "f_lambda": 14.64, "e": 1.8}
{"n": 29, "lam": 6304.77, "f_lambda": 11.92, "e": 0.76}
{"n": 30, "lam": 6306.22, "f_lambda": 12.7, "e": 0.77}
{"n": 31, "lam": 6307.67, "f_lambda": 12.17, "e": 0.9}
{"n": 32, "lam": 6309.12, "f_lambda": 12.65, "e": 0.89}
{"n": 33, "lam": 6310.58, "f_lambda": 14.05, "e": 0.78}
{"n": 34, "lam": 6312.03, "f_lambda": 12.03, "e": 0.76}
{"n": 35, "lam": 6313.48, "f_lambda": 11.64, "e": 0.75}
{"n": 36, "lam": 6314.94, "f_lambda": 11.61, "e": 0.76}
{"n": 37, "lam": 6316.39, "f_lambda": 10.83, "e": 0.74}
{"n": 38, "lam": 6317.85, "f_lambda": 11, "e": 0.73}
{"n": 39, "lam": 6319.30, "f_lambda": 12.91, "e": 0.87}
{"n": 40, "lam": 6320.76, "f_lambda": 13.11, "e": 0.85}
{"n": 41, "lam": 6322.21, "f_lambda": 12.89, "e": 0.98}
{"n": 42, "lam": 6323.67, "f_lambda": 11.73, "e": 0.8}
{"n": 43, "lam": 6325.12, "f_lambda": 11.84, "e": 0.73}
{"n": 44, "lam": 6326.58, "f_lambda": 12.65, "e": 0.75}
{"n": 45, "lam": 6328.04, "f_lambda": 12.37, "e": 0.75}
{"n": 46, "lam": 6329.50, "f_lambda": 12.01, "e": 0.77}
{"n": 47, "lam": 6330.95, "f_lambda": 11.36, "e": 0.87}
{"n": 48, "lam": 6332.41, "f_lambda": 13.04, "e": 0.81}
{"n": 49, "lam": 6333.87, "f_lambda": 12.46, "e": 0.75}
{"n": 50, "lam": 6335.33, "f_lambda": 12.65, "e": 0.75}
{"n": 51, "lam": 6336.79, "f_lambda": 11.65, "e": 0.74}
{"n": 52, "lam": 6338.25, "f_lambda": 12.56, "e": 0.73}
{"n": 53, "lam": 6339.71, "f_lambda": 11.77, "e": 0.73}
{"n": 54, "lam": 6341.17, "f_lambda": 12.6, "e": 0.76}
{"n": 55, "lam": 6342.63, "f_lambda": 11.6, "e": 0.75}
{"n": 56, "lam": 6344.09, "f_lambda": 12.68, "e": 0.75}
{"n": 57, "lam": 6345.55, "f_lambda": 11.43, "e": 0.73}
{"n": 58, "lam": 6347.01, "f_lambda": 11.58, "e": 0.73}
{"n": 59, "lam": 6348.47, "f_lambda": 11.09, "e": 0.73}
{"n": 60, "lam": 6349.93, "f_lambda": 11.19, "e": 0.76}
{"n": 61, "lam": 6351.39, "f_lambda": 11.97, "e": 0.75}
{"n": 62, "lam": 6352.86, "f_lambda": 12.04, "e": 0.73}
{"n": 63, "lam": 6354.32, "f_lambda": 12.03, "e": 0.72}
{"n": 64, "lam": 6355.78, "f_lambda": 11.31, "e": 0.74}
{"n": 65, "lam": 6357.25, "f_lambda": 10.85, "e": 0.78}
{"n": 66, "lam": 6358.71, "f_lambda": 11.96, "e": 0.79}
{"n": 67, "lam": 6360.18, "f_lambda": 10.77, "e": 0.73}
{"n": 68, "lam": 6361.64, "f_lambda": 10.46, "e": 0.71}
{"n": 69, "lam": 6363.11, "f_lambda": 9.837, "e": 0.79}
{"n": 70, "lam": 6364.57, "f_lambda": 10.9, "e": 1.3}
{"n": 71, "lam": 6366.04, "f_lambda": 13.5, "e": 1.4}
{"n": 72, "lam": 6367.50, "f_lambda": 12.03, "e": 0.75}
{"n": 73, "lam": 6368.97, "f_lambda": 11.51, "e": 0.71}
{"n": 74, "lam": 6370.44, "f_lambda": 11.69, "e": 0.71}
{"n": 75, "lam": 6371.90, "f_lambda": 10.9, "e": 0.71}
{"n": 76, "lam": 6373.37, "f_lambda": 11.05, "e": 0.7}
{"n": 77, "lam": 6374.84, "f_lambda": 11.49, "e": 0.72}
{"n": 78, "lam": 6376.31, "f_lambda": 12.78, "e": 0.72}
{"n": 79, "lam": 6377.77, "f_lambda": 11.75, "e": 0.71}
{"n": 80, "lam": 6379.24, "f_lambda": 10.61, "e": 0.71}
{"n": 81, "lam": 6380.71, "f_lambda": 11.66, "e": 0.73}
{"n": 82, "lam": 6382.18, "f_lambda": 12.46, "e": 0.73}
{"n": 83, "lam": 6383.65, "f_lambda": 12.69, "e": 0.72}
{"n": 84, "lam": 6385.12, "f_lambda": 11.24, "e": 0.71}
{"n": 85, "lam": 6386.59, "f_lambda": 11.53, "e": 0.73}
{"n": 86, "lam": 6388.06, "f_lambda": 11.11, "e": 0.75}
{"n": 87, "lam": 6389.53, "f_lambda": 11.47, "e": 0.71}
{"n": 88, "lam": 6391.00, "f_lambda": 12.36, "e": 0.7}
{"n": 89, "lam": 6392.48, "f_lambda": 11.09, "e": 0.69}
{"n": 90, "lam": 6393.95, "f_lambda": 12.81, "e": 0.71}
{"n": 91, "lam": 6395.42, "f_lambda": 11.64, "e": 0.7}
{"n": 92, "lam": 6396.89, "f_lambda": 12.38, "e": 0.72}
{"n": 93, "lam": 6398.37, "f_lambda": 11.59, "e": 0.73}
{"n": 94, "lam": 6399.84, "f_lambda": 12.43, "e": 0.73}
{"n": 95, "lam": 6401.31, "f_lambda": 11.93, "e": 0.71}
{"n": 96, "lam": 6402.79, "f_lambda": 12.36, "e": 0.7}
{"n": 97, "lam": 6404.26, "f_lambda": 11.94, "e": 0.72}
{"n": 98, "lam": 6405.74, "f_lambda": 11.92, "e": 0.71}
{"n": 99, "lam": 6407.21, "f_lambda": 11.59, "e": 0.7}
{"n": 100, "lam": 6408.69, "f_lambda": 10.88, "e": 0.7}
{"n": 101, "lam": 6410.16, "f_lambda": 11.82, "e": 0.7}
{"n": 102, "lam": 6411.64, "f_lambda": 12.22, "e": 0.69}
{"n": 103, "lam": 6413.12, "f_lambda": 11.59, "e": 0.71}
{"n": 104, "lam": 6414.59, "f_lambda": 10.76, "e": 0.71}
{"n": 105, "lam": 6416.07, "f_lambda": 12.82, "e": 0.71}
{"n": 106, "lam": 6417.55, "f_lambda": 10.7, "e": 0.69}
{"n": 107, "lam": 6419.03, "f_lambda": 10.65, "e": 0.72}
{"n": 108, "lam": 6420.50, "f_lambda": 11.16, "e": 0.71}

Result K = 1.03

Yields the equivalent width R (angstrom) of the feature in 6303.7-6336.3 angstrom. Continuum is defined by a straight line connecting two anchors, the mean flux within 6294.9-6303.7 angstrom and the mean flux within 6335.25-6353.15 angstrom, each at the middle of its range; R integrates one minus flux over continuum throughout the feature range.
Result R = -1.1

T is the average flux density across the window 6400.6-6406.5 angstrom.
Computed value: 12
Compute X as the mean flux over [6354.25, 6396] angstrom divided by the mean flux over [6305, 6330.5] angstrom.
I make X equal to 0.9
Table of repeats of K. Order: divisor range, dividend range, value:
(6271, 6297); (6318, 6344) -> 1.07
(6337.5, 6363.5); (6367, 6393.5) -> 1.02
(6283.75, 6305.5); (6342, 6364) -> 0.99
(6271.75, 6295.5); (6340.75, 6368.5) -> 1.01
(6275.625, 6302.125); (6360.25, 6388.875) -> 1.02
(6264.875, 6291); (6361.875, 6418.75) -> 1.04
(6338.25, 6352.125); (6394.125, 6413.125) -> 1.03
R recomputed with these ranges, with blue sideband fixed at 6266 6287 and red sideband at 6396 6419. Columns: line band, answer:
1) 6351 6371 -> 0.4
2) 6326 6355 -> -0.8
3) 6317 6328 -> -0.6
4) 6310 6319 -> -0.2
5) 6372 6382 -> 0.1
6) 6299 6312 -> -1.1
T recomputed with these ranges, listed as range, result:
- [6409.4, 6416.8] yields 11.8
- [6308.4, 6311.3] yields 13.3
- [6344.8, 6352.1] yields 11.5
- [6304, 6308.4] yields 12.3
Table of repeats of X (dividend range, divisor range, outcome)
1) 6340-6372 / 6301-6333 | 0.93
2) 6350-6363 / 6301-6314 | 0.88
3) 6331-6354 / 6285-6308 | 1.01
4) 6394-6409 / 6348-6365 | 1.07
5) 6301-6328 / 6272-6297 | 1.07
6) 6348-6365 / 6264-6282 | 0.97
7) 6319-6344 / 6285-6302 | 1.08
